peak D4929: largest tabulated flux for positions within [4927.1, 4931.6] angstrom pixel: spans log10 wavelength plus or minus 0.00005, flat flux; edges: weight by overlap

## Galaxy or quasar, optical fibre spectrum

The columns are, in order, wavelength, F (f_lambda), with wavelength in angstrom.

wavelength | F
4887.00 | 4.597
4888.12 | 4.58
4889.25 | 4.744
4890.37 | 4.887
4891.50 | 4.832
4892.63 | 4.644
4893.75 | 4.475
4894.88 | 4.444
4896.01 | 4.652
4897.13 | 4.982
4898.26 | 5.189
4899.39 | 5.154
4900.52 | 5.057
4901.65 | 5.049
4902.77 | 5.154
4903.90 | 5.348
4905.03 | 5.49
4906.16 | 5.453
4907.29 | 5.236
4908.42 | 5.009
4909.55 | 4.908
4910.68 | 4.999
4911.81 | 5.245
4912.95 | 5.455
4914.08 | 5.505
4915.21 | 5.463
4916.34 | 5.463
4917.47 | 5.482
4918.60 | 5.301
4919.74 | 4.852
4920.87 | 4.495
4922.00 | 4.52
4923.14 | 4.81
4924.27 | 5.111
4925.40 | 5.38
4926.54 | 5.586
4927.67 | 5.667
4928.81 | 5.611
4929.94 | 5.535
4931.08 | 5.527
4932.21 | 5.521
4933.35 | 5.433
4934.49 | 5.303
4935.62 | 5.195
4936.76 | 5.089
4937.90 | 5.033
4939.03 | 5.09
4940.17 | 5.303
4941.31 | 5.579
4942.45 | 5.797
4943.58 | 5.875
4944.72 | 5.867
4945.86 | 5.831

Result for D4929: 5.667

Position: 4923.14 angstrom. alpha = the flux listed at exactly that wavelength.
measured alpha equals 4.81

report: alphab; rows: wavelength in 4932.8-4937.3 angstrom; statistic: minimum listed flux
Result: 5.089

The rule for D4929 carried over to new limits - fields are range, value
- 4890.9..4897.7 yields 4.982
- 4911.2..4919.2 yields 5.505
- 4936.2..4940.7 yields 5.303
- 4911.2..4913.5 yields 5.455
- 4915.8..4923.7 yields 5.482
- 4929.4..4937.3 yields 5.535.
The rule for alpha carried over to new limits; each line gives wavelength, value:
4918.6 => 5.301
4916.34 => 5.463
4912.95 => 5.455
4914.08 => 5.505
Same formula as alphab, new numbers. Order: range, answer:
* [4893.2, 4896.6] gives 4.444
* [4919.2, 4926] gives 4.495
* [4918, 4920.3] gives 4.852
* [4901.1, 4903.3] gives 5.049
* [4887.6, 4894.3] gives 4.475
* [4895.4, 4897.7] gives 4.652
